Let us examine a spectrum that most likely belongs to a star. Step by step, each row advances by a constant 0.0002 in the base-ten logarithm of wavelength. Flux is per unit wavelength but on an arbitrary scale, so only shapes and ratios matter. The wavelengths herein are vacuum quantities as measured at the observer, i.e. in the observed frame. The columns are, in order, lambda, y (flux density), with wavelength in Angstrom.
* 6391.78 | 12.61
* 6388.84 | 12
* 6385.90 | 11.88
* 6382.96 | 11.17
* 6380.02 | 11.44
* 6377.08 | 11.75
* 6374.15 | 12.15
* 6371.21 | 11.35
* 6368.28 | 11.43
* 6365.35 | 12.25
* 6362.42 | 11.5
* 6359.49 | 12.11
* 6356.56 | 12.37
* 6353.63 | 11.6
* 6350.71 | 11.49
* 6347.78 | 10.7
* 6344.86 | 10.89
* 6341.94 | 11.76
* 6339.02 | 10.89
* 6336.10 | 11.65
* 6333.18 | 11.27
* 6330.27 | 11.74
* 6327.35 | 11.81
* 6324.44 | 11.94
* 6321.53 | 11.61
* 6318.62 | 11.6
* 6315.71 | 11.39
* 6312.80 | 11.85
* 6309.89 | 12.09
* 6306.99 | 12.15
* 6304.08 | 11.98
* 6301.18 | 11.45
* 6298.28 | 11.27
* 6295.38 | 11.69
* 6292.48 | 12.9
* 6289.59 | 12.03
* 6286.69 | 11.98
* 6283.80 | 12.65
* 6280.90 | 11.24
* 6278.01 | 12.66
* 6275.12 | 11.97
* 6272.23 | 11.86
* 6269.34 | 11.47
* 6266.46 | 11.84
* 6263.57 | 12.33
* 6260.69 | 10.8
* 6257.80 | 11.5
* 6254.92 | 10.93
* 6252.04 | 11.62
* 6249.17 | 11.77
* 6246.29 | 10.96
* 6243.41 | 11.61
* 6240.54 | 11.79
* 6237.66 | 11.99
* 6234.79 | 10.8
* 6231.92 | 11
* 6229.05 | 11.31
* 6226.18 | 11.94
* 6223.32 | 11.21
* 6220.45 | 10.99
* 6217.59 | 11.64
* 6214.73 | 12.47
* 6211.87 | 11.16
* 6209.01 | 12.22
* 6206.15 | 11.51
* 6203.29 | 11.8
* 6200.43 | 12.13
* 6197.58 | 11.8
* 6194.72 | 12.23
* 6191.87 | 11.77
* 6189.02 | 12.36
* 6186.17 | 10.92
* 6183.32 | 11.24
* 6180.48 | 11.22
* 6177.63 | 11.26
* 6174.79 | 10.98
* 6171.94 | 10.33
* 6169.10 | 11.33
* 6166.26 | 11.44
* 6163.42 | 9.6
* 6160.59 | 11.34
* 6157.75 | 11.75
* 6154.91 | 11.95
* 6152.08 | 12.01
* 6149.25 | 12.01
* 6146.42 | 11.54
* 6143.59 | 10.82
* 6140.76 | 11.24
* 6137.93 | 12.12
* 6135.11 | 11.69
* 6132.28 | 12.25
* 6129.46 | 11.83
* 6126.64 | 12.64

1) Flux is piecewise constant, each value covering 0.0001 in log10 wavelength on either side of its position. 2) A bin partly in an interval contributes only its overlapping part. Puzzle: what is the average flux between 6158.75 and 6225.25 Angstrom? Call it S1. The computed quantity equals 11.4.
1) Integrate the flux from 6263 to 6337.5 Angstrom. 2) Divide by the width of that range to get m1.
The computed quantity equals 11.9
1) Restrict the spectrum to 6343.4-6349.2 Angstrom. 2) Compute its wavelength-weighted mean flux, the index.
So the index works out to 10.8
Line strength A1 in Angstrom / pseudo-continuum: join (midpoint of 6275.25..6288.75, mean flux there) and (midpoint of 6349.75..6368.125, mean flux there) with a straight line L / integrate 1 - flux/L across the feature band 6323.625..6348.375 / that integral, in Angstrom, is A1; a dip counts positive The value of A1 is 1.1 Angstrom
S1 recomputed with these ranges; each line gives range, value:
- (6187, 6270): 11.6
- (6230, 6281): 11.6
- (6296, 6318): 11.7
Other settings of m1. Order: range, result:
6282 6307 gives 12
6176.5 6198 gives 11.6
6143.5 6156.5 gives 11.8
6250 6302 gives 11.8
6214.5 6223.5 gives 11.5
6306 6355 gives 11.5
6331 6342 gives 11.4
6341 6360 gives 11.5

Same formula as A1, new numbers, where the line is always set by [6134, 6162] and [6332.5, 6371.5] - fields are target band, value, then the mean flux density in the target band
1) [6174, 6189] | 0.49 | 11.2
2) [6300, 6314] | -0.44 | 11.9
